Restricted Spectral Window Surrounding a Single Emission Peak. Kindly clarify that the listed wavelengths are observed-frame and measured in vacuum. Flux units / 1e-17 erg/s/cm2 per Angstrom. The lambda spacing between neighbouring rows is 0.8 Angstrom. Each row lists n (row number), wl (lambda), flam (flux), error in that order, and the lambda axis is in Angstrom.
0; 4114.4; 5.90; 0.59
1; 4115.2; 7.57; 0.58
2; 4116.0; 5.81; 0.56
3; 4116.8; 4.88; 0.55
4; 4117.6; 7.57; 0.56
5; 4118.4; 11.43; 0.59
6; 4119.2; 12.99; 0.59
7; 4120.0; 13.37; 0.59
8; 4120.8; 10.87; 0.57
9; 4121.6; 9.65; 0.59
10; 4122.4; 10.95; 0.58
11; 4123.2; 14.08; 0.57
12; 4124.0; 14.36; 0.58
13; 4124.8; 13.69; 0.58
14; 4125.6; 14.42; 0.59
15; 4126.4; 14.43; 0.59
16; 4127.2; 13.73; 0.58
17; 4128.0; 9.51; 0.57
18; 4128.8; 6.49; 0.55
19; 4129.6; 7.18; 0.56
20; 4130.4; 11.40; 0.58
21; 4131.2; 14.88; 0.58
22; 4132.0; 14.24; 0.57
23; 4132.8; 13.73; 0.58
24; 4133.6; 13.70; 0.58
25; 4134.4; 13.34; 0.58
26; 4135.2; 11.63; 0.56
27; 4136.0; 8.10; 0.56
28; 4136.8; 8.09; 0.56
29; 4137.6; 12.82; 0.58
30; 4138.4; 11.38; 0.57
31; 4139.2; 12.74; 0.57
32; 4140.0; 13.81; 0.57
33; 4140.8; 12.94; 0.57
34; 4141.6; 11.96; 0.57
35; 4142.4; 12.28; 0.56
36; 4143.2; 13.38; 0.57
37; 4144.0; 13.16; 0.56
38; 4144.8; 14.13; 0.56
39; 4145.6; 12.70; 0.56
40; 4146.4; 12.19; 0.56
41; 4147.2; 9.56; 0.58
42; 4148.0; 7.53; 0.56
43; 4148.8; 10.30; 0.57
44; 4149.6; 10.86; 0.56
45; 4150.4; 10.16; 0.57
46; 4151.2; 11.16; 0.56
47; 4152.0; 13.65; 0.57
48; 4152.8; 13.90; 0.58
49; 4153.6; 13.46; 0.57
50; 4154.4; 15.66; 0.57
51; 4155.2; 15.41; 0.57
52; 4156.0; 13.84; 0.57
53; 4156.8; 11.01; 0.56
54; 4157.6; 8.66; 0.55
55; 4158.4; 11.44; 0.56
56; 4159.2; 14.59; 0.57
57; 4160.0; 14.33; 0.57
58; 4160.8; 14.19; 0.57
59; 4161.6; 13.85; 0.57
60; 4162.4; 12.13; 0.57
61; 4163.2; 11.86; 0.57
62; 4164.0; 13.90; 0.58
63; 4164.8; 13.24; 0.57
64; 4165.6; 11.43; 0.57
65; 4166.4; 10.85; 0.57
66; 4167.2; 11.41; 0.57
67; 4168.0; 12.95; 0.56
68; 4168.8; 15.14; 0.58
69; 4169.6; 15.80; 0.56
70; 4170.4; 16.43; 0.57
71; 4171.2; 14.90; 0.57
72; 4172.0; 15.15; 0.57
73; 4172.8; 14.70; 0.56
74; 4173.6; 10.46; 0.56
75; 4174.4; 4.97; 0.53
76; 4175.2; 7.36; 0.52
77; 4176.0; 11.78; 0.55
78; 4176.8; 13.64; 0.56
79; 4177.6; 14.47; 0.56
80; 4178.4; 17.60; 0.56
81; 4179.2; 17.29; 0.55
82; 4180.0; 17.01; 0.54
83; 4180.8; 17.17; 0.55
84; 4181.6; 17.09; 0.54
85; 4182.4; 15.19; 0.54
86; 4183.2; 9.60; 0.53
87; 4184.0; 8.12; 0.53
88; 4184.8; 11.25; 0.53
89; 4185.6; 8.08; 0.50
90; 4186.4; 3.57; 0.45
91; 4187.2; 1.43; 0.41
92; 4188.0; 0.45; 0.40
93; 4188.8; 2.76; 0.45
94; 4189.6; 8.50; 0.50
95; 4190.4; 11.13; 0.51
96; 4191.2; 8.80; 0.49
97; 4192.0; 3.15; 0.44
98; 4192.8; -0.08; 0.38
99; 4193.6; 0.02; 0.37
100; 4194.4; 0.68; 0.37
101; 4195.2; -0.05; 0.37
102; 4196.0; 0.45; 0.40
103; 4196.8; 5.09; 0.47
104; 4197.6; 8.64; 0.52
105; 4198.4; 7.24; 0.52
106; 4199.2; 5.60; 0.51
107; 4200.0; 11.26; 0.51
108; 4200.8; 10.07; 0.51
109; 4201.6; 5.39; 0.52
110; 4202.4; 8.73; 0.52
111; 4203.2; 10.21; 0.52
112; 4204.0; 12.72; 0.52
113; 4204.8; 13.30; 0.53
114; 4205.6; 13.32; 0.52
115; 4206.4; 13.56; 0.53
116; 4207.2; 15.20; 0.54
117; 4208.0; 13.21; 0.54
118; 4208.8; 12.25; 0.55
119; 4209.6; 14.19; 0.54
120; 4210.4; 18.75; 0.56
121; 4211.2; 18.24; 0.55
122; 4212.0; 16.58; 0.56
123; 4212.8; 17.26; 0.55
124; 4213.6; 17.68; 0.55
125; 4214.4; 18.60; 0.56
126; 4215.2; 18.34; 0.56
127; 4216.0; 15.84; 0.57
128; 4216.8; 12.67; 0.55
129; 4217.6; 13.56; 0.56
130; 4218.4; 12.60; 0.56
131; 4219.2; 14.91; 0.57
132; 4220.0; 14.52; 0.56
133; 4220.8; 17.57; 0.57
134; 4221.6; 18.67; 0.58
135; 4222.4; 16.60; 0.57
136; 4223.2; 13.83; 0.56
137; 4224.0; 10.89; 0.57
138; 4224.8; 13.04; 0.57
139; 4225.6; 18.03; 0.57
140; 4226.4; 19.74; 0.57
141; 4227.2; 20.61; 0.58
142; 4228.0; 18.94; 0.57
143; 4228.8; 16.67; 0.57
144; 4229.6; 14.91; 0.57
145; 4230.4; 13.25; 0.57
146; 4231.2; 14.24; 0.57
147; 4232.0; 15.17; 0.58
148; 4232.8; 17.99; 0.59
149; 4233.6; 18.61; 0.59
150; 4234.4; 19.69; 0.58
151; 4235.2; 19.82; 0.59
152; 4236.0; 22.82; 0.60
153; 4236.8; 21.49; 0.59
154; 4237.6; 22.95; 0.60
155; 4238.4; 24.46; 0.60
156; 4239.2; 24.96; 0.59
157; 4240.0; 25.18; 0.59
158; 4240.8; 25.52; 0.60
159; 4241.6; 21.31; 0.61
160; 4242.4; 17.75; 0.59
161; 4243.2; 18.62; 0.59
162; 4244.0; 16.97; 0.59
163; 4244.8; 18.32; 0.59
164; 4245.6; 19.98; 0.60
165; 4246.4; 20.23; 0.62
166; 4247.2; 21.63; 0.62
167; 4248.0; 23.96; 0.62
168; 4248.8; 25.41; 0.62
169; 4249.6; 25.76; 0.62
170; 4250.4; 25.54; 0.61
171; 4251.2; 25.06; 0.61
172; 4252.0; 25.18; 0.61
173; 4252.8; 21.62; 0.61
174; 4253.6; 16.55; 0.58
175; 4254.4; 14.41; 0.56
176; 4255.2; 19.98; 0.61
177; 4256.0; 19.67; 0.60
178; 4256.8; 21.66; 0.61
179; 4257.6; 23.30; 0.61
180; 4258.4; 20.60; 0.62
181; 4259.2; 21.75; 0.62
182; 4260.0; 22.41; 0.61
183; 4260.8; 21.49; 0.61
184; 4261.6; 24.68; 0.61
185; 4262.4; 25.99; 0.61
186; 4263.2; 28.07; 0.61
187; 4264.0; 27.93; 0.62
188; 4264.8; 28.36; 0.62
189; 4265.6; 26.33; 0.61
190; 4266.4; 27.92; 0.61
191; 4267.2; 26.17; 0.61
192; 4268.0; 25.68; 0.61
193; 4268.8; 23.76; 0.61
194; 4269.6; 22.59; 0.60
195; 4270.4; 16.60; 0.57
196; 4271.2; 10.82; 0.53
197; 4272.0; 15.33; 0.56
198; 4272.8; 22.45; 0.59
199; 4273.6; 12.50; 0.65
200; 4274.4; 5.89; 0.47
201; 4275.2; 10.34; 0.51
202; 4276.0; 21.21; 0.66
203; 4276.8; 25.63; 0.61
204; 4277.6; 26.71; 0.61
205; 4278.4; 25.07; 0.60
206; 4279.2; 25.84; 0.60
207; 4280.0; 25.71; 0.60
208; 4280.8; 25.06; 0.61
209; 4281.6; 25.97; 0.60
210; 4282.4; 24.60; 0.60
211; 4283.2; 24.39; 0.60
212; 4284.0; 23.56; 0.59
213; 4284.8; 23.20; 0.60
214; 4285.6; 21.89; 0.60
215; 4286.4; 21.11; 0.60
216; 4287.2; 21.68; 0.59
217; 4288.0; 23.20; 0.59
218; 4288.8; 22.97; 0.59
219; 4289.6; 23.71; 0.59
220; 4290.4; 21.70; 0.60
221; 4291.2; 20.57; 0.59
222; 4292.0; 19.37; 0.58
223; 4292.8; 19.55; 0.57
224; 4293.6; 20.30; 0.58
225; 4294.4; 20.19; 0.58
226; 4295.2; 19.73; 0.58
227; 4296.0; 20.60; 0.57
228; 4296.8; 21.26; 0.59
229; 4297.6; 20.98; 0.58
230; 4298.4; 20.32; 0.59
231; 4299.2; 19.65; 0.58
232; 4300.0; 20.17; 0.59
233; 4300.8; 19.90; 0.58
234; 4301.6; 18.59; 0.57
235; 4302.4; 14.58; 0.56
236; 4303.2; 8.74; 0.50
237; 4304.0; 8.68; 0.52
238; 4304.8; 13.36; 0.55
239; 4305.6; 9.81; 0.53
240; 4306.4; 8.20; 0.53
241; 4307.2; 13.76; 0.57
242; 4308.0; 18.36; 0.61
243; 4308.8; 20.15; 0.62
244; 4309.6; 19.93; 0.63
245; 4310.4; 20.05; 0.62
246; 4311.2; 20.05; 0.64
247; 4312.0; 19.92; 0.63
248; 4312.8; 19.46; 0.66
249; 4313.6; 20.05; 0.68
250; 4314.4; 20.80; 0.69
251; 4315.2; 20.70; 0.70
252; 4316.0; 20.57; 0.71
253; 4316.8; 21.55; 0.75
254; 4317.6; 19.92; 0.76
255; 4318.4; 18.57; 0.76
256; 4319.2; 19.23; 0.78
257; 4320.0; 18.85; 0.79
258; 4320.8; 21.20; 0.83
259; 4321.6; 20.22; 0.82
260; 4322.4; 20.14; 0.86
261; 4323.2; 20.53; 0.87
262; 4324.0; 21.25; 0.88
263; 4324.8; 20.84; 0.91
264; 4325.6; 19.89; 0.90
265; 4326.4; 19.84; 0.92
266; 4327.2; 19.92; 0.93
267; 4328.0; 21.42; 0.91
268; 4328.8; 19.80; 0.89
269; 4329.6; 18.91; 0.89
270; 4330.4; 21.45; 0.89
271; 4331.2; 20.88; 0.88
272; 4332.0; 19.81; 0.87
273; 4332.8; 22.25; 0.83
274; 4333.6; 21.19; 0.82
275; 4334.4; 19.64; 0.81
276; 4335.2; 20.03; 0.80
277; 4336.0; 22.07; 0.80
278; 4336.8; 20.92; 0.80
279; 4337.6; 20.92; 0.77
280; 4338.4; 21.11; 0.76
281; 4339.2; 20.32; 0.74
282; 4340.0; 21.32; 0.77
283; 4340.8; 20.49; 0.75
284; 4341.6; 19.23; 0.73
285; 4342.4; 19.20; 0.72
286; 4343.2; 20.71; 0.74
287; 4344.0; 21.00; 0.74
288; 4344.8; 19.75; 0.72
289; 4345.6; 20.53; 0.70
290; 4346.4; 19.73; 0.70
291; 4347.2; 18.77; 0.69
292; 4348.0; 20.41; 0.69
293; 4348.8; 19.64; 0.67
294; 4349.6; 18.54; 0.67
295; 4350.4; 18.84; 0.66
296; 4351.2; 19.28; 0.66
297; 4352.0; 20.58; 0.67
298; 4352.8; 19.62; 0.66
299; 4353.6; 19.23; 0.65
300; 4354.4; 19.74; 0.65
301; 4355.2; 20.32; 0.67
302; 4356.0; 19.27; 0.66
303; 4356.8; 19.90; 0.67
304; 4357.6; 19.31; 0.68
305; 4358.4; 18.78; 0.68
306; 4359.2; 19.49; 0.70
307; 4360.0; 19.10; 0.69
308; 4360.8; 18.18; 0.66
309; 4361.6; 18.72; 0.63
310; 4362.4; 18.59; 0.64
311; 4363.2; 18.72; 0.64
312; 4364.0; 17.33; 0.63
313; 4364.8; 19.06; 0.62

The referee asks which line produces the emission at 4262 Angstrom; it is Lyman alpha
